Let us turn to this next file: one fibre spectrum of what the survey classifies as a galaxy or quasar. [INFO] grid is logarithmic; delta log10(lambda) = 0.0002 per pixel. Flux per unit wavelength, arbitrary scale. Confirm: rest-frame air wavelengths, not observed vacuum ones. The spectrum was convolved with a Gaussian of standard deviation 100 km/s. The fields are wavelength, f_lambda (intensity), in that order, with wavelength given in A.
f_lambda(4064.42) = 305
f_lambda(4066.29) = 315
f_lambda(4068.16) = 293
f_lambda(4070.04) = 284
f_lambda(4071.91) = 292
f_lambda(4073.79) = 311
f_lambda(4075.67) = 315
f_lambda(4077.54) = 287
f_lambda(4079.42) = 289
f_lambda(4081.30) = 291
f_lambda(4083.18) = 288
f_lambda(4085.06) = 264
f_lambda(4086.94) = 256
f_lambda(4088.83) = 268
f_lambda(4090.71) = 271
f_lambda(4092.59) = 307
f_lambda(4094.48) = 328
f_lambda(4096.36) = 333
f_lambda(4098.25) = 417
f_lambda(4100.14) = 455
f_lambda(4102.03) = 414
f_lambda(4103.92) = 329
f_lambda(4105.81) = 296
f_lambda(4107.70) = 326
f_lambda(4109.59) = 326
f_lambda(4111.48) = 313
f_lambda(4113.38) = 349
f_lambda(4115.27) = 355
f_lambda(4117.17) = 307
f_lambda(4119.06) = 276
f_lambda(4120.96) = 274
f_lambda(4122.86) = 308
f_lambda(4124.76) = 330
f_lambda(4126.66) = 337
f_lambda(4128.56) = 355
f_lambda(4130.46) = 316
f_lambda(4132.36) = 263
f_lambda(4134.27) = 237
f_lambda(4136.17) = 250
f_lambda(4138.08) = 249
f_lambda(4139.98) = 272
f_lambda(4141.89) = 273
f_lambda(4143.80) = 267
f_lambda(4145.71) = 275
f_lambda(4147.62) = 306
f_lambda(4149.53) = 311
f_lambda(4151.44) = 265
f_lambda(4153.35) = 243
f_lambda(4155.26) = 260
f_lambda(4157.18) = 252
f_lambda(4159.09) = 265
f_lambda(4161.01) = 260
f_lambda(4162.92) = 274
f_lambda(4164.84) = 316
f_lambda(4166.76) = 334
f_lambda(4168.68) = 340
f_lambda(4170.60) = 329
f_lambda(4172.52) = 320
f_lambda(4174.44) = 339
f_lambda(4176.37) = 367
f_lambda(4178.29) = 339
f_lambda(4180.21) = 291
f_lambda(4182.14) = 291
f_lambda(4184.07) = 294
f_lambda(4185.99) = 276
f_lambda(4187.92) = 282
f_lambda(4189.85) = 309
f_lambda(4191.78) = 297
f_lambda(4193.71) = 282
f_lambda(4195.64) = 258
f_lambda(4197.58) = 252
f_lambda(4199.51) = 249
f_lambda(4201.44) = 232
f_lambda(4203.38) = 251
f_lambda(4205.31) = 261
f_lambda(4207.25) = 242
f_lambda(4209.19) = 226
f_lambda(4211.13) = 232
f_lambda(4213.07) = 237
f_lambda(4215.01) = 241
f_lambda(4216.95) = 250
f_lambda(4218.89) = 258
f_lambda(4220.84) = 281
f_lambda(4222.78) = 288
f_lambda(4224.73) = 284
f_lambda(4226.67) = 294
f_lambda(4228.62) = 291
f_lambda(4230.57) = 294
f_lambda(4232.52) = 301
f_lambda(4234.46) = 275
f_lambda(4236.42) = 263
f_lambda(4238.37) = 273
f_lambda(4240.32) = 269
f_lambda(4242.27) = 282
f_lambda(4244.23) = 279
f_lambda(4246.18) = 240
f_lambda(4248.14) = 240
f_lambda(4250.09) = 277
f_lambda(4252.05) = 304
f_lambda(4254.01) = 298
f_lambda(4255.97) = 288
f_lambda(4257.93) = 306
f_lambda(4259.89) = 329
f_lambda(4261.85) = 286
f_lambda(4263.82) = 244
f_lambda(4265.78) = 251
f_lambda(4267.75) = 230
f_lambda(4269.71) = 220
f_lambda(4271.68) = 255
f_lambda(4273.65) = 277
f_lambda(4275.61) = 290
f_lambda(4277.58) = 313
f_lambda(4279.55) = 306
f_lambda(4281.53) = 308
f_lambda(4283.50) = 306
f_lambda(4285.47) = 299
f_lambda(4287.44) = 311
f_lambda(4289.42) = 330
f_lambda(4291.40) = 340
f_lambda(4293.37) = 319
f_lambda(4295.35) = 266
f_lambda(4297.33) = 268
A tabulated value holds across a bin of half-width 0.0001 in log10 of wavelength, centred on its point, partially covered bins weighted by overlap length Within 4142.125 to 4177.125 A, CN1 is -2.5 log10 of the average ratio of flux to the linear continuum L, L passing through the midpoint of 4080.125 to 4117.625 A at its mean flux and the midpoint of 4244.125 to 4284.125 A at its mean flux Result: 0.045 mag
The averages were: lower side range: 325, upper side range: 278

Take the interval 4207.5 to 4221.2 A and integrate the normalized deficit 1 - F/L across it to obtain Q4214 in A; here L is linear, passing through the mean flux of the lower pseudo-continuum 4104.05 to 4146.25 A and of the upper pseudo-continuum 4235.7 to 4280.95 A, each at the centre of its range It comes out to 1.8 A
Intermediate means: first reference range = 299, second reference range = 275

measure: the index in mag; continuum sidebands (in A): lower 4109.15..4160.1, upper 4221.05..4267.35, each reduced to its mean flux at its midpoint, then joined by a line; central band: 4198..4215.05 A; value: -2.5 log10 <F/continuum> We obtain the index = 0.17 mag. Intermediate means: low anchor 290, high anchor 280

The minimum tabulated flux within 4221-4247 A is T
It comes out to 240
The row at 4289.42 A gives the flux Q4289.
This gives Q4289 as 330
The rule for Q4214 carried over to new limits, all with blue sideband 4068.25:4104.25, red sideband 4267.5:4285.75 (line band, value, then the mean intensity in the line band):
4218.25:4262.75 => 0.81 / 283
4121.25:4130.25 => -0.55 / 327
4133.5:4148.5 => 1.92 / 266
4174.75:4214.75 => 3.04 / 274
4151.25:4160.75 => 1.45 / 257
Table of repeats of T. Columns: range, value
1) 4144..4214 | 226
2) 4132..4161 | 237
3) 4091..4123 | 274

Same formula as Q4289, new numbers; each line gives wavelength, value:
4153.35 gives 243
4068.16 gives 293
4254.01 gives 298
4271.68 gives 255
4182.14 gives 291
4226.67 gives 294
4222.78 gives 288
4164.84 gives 316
